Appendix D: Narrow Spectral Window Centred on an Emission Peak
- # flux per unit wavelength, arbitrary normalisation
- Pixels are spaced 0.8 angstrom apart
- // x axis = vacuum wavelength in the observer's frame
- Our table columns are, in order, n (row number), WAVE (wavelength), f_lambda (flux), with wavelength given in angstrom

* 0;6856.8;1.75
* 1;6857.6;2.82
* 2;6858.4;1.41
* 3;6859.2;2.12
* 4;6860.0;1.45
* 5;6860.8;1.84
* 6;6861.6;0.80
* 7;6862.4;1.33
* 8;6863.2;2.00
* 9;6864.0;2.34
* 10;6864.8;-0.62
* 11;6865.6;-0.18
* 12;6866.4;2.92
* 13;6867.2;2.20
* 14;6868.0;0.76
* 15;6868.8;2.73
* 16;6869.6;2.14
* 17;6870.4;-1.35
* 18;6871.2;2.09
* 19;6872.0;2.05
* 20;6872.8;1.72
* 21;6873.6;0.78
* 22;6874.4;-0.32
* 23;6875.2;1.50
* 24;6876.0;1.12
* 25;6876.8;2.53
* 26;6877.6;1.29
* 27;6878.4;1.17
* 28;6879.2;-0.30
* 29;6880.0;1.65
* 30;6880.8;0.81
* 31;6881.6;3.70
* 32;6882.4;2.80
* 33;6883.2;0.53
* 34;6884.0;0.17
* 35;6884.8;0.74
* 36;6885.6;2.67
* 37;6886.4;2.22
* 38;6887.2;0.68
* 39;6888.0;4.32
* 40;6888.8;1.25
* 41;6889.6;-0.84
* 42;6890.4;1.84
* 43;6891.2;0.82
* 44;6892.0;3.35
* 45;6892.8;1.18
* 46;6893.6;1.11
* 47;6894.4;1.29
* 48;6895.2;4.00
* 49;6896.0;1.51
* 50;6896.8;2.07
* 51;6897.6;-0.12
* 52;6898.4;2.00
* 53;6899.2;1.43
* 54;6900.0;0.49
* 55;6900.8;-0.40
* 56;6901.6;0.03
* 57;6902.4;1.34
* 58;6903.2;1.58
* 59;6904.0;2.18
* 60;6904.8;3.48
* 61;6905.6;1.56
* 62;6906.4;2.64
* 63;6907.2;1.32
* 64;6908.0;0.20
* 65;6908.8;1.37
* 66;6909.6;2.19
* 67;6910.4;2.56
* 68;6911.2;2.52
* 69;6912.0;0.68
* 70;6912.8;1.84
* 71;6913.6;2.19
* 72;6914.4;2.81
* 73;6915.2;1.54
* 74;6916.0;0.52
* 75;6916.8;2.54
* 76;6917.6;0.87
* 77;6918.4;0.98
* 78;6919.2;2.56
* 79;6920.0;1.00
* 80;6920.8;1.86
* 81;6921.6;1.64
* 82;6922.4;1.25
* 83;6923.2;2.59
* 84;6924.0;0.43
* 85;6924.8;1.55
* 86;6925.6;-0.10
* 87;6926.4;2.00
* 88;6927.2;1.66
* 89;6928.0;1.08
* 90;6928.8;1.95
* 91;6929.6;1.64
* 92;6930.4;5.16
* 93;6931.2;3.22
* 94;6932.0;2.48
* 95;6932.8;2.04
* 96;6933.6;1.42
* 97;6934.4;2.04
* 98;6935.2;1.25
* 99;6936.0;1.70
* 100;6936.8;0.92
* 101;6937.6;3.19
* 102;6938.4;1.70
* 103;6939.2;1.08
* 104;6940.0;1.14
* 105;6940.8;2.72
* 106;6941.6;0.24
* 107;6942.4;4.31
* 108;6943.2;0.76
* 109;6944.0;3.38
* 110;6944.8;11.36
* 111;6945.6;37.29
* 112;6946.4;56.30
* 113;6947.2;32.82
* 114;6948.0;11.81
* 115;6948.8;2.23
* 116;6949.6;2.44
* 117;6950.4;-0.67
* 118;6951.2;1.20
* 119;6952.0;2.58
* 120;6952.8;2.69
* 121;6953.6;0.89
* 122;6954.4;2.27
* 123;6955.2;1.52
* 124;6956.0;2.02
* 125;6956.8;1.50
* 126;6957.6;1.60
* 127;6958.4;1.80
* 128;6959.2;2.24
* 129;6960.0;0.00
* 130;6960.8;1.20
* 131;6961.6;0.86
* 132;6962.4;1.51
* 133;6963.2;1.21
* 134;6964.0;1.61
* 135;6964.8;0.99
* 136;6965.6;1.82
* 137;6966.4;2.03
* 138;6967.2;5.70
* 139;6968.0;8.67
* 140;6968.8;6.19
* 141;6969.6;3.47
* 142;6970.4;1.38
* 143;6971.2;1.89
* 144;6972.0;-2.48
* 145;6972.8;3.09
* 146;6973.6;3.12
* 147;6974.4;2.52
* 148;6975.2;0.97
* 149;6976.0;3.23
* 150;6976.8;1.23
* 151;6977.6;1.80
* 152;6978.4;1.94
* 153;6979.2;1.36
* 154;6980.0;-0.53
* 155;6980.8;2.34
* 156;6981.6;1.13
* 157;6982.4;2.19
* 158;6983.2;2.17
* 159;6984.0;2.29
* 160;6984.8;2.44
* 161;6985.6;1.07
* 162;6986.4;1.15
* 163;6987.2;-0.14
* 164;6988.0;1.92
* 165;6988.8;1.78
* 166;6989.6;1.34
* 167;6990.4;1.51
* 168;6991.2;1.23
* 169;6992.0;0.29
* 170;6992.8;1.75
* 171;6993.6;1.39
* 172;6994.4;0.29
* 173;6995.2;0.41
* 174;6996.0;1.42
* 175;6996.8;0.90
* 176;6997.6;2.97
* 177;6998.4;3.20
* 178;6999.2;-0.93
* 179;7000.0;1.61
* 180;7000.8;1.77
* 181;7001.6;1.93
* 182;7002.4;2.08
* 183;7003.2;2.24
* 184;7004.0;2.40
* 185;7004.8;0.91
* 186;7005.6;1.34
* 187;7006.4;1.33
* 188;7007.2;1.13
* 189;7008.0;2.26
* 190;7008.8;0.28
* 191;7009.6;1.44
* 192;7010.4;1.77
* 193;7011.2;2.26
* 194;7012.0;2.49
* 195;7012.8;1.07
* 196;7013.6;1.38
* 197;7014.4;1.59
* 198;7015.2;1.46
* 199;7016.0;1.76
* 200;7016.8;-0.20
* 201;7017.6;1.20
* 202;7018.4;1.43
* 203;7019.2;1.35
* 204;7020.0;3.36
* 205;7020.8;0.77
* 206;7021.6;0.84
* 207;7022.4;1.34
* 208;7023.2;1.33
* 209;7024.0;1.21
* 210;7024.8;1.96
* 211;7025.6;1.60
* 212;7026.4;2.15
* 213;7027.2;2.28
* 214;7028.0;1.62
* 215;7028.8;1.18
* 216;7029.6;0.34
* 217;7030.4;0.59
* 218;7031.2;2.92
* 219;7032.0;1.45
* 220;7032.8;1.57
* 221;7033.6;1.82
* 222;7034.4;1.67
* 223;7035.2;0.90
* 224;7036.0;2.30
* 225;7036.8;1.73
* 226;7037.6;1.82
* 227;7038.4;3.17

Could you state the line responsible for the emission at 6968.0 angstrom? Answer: [N II] 6583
